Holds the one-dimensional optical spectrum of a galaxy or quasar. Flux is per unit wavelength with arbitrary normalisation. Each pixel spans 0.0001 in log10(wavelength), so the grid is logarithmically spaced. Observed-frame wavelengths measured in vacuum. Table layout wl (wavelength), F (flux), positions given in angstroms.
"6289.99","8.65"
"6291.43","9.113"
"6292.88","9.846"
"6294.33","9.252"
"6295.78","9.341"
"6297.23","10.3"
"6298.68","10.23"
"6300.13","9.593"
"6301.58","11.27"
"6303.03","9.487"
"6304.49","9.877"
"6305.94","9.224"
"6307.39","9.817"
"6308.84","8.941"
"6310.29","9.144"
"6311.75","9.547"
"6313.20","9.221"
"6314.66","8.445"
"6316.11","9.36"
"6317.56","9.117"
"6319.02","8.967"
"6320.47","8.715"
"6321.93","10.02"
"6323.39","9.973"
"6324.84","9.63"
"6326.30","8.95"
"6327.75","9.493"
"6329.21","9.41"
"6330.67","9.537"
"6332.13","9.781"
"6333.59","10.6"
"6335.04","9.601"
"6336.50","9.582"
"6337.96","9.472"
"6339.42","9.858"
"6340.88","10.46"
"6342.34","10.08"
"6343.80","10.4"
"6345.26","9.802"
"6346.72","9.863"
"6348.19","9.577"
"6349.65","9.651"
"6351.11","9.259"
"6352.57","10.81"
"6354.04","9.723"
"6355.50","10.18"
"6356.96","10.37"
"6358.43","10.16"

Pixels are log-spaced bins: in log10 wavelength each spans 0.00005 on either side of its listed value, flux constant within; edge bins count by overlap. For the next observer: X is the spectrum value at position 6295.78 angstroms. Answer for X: 9.341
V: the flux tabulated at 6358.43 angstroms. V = 10.16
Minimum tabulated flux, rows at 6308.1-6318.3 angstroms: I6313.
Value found 8.445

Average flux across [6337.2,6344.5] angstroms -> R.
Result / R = 10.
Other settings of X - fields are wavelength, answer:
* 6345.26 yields 9.802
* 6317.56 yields 9.117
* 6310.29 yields 9.144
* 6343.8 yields 10.4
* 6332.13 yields 9.781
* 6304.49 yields 9.877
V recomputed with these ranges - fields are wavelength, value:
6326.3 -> 8.95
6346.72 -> 9.863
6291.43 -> 9.113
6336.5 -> 9.582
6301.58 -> 11.27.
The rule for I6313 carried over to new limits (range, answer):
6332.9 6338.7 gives 9.472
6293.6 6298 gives 9.252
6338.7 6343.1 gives 9.858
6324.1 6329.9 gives 8.95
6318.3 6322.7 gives 8.715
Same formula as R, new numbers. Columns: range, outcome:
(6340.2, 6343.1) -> 10.3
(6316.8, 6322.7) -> 9.2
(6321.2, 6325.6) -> 9.86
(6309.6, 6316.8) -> 9.14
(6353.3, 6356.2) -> 9.94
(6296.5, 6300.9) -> 10.1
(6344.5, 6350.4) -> 9.72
